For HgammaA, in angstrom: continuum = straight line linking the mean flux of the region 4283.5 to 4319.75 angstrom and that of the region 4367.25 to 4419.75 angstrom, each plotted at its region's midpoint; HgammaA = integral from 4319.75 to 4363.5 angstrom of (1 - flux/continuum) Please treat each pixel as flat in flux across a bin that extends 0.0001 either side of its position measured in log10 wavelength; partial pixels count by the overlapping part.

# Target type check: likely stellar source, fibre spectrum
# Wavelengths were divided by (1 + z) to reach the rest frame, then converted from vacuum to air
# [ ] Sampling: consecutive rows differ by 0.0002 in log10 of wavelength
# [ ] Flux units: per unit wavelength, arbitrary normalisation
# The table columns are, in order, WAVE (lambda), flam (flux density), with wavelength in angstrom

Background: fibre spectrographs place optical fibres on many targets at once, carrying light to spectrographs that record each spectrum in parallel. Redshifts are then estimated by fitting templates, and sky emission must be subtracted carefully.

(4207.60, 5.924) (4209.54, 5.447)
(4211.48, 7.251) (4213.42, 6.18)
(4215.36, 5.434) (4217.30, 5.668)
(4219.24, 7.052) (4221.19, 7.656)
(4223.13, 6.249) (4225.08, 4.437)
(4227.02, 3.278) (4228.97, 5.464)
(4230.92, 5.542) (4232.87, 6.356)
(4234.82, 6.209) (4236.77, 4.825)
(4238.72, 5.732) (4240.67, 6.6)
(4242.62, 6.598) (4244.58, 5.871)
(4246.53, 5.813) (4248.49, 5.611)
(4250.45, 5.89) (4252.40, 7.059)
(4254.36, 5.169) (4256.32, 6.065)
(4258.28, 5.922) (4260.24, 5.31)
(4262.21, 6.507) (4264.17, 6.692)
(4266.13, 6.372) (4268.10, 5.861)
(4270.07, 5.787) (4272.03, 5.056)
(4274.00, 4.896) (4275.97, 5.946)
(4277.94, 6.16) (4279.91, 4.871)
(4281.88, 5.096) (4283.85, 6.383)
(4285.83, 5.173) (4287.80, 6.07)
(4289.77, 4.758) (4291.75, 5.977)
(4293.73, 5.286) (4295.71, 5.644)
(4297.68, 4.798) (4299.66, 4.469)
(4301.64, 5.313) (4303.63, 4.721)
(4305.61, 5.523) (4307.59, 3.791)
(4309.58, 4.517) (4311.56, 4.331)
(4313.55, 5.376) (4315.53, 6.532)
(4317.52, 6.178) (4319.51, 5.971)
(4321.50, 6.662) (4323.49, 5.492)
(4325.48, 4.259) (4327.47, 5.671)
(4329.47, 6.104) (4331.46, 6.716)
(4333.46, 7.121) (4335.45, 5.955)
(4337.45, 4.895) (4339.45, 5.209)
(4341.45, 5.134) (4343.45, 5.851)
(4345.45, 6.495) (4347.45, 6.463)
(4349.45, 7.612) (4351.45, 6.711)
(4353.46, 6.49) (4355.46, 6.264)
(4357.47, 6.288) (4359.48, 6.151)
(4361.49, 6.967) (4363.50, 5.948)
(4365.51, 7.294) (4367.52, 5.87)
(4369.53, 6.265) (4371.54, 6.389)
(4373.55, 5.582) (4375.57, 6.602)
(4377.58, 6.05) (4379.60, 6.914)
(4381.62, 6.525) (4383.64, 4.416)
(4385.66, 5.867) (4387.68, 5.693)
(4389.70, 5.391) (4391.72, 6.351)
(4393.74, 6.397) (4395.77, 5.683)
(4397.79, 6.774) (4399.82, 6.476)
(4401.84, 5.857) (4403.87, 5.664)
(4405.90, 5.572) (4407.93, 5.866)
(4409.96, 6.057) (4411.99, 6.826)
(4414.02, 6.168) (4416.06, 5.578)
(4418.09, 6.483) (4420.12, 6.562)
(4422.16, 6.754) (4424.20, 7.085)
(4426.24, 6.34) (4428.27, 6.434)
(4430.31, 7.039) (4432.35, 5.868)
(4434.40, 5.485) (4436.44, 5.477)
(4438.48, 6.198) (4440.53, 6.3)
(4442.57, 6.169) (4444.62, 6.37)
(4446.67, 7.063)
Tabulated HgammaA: -3.9 angstrom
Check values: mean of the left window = 5.27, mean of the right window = 6.06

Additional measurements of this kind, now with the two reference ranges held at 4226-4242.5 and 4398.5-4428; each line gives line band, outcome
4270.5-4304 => 2.4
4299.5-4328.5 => 2.9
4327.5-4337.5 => -0.5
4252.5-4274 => -0.8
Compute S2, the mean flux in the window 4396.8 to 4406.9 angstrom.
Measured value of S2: 6.07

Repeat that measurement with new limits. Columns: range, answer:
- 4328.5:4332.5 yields 6.42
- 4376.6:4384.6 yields 5.98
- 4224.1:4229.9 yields 4.38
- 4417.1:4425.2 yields 6.72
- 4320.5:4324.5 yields 6.07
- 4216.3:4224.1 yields 6.65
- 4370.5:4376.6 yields 6.2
